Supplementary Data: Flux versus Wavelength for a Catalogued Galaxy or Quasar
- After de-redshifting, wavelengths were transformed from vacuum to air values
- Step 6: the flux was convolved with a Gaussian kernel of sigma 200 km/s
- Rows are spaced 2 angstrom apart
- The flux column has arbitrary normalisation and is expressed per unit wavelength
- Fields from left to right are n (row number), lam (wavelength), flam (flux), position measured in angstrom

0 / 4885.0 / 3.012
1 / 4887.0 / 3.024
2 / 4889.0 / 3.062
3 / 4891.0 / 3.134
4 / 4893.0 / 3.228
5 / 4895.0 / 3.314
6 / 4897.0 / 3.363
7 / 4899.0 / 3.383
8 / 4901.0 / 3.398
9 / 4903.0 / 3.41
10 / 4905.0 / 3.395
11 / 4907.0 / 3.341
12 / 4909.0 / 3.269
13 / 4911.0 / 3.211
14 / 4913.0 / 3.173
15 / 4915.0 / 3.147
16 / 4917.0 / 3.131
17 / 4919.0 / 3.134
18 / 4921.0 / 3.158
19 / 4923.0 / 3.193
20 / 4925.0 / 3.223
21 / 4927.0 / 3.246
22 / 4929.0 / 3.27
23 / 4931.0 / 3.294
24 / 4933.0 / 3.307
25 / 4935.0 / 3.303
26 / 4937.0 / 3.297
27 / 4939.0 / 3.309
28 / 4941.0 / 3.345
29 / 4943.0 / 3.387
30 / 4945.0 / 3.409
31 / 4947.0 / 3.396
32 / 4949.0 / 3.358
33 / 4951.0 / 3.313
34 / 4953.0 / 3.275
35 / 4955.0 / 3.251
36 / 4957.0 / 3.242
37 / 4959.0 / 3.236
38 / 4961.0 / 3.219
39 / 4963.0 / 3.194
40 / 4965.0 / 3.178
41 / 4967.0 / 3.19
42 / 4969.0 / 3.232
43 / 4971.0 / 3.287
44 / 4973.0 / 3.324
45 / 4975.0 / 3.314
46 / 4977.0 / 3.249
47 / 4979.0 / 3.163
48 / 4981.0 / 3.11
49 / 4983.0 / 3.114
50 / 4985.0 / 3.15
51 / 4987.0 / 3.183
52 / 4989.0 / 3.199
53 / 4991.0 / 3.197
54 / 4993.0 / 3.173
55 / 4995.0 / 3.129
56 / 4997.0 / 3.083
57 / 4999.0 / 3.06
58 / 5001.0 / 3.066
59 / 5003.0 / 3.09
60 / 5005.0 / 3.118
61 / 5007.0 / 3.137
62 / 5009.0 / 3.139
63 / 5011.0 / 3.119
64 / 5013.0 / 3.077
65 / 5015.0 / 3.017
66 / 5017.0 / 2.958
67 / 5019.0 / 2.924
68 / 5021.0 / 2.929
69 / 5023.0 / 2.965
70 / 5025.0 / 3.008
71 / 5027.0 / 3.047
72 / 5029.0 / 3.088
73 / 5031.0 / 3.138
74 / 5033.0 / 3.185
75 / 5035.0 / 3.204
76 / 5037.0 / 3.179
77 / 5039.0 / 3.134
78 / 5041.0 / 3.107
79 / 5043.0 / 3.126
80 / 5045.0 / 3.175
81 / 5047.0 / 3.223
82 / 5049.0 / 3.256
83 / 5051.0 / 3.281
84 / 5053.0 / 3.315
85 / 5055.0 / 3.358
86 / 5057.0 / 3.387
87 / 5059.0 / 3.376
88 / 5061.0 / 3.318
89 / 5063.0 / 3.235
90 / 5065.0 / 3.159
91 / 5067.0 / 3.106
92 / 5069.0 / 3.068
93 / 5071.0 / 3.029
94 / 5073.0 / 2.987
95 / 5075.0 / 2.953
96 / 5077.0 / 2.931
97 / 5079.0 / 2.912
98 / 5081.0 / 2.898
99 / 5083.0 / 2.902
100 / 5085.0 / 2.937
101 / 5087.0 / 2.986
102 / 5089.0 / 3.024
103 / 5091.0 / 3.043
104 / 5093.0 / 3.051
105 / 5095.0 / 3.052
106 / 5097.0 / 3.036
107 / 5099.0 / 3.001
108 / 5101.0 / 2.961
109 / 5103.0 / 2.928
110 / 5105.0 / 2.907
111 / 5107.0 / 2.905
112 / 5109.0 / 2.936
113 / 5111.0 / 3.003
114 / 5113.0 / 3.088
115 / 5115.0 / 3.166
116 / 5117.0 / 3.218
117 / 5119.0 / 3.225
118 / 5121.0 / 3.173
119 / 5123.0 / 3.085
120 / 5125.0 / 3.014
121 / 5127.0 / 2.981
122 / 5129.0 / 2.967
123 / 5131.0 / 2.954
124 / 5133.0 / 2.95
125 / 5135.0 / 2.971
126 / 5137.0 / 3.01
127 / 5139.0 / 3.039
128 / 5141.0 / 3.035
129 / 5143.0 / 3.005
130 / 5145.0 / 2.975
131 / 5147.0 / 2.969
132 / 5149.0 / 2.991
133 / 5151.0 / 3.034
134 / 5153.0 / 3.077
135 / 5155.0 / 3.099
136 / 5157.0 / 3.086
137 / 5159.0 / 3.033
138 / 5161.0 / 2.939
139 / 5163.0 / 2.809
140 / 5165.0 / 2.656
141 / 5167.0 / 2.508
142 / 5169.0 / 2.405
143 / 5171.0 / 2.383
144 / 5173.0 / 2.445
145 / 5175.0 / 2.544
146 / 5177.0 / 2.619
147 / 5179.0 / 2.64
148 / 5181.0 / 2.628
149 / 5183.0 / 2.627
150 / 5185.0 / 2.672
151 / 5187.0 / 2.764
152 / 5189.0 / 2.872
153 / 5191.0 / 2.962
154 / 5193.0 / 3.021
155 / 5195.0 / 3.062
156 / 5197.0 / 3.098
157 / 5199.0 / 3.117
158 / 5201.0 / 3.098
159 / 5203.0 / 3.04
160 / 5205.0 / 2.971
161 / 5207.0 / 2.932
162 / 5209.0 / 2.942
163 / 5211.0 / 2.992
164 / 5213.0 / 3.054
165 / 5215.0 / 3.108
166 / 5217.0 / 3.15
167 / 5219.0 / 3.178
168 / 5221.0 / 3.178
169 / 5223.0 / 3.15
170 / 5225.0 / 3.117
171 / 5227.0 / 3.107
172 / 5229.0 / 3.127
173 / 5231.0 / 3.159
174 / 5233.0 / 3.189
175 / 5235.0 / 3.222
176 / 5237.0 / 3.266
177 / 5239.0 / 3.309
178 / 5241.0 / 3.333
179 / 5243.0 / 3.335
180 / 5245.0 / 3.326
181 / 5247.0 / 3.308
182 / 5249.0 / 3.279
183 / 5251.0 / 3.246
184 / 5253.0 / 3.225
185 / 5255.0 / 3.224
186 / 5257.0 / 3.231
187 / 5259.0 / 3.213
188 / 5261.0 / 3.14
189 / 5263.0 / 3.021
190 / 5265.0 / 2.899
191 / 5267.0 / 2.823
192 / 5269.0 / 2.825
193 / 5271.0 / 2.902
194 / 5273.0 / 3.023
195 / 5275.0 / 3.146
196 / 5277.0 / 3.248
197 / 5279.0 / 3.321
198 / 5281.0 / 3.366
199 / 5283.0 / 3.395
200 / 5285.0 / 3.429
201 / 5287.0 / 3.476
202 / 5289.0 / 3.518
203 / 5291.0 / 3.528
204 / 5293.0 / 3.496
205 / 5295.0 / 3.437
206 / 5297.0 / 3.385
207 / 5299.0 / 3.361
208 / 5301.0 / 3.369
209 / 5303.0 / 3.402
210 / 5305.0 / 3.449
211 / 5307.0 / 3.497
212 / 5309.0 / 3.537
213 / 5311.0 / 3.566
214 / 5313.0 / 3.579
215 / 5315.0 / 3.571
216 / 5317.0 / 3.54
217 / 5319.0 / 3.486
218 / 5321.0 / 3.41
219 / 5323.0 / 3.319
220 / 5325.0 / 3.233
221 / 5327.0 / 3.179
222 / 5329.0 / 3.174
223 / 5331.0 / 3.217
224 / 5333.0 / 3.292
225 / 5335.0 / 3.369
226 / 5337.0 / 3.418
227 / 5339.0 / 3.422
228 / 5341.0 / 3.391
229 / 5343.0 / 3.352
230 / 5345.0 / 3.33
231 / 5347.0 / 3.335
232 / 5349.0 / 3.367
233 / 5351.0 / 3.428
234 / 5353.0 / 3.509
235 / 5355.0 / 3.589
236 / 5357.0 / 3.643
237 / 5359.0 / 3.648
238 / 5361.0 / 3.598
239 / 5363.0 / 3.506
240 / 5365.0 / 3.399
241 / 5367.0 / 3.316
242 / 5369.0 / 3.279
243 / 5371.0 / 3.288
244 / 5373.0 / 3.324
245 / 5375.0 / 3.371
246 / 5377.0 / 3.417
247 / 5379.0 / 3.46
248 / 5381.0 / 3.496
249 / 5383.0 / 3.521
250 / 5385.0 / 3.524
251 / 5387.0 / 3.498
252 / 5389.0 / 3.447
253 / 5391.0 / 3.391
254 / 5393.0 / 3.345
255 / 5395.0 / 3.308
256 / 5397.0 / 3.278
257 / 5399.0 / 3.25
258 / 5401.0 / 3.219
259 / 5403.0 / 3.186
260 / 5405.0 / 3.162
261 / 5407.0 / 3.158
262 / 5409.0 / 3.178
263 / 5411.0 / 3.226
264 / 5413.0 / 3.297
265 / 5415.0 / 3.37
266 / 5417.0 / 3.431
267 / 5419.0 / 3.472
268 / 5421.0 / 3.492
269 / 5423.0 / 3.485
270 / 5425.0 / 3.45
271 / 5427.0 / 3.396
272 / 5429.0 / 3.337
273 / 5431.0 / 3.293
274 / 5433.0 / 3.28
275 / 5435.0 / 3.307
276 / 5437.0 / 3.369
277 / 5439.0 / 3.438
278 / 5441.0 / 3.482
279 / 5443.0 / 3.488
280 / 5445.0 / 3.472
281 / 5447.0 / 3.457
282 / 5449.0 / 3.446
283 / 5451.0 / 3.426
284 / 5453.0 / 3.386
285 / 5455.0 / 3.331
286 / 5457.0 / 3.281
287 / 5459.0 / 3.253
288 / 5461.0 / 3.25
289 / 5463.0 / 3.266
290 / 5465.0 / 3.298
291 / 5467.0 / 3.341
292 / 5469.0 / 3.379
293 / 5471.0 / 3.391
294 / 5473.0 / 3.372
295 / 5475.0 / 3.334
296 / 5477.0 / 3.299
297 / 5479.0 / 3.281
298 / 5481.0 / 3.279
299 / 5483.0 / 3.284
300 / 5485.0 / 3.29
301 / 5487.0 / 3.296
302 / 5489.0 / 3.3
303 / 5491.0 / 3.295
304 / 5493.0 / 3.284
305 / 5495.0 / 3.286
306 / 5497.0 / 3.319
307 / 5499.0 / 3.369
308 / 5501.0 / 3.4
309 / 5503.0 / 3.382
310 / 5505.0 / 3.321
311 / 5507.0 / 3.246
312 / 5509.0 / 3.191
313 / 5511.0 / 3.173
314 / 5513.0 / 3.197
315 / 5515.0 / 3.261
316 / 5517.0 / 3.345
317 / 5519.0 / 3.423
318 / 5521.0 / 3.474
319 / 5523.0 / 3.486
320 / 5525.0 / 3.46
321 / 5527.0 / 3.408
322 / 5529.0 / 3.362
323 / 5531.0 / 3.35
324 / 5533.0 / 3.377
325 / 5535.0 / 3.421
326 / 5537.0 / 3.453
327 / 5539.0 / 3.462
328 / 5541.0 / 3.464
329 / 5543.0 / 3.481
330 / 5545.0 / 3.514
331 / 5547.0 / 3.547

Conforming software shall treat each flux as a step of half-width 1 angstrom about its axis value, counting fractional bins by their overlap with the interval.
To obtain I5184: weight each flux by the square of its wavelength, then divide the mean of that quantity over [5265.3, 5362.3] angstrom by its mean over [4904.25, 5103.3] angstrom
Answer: 1.20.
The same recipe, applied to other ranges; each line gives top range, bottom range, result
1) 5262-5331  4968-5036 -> 1.19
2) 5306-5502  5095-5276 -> 1.22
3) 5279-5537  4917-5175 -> 1.25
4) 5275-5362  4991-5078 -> 1.22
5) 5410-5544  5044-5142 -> 1.26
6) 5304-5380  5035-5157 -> 1.22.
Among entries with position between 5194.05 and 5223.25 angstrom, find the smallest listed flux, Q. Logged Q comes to 2.932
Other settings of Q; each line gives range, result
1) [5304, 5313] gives 3.449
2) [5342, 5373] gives 3.279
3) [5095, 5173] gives 2.383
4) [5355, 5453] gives 3.158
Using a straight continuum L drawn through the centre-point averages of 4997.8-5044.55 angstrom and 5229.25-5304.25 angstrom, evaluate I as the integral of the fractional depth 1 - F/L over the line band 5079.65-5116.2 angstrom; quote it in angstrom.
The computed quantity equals 1.7 angstrom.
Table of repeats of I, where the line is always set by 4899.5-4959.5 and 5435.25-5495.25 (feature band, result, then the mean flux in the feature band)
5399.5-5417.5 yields 0.52 angstrom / 3.24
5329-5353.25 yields -0.19 angstrom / 3.36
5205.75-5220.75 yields 1.17 angstrom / 3.06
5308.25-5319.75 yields -0.76 angstrom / 3.55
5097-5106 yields 0.94 angstrom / 2.96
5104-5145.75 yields 3.48 angstrom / 3.03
